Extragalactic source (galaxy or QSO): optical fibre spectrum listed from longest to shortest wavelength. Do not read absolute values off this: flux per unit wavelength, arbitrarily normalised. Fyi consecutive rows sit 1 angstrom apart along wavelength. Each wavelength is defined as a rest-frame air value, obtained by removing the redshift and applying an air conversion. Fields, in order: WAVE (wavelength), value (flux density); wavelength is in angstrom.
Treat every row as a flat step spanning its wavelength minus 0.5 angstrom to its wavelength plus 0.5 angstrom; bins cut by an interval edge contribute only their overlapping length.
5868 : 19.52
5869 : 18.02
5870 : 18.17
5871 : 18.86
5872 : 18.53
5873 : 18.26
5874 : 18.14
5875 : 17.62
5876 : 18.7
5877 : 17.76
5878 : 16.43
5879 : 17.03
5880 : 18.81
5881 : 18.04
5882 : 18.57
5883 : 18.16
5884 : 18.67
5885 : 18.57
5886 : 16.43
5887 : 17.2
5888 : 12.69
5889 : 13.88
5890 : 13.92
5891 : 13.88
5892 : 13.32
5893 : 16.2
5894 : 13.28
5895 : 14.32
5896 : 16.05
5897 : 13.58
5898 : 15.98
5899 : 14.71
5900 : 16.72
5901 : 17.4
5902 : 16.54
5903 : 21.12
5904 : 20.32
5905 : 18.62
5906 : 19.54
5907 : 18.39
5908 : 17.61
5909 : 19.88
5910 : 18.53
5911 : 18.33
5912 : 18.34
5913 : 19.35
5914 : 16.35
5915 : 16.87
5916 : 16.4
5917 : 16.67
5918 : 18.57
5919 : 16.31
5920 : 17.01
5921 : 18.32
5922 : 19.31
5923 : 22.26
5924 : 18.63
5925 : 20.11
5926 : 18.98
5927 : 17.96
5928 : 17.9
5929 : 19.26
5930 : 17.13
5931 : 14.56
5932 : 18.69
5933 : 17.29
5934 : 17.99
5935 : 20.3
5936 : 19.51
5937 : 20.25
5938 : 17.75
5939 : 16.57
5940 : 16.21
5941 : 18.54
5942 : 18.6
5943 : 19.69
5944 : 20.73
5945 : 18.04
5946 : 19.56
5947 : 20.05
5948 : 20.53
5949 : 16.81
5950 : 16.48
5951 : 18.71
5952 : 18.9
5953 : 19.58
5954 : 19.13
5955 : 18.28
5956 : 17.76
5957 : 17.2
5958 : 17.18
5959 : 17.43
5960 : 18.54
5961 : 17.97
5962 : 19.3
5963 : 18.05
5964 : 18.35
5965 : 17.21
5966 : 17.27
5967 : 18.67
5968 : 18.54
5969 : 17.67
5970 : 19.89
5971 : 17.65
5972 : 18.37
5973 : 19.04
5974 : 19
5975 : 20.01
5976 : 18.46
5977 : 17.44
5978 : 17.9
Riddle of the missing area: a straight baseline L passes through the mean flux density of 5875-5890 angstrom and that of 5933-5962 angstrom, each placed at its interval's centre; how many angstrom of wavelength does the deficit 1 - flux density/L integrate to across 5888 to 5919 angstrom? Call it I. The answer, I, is 1.5 angstrom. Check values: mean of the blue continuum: 17.1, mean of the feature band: 16.7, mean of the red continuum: 18.5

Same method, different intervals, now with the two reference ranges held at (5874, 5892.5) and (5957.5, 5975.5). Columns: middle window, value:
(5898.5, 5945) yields -2.2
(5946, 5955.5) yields -0.4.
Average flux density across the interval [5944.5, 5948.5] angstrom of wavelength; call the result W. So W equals 19.5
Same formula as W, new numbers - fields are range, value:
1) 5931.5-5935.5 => 18.6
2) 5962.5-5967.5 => 17.9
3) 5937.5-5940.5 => 16.8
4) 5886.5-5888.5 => 14.9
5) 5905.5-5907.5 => 19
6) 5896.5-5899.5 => 14.8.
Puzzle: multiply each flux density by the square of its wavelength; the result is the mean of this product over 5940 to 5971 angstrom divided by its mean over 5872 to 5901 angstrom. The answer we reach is 1.2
